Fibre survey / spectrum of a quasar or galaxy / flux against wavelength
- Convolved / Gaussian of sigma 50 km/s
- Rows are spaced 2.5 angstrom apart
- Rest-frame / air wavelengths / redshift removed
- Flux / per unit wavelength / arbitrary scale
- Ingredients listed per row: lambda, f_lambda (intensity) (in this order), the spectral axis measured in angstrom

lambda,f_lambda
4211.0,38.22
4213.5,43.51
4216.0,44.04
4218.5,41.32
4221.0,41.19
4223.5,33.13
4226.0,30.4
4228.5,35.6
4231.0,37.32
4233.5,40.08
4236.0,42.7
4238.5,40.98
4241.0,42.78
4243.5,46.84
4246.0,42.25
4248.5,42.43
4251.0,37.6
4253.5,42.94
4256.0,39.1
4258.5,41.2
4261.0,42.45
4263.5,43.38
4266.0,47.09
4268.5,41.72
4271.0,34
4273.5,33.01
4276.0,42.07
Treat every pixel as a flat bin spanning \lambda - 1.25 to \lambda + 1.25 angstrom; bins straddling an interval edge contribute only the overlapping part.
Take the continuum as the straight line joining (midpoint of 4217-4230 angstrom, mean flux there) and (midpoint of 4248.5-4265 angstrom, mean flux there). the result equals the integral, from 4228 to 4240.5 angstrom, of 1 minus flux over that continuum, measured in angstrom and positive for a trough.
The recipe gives -0.6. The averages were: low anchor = 36.5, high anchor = 41.3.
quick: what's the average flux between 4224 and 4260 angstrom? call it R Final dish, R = 40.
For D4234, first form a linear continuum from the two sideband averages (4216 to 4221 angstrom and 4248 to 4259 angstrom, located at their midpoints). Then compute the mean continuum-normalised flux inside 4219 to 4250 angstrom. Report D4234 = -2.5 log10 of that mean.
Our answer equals 0.04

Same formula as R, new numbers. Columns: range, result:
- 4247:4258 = 40.6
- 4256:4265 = 42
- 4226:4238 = 38.2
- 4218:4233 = 36.4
